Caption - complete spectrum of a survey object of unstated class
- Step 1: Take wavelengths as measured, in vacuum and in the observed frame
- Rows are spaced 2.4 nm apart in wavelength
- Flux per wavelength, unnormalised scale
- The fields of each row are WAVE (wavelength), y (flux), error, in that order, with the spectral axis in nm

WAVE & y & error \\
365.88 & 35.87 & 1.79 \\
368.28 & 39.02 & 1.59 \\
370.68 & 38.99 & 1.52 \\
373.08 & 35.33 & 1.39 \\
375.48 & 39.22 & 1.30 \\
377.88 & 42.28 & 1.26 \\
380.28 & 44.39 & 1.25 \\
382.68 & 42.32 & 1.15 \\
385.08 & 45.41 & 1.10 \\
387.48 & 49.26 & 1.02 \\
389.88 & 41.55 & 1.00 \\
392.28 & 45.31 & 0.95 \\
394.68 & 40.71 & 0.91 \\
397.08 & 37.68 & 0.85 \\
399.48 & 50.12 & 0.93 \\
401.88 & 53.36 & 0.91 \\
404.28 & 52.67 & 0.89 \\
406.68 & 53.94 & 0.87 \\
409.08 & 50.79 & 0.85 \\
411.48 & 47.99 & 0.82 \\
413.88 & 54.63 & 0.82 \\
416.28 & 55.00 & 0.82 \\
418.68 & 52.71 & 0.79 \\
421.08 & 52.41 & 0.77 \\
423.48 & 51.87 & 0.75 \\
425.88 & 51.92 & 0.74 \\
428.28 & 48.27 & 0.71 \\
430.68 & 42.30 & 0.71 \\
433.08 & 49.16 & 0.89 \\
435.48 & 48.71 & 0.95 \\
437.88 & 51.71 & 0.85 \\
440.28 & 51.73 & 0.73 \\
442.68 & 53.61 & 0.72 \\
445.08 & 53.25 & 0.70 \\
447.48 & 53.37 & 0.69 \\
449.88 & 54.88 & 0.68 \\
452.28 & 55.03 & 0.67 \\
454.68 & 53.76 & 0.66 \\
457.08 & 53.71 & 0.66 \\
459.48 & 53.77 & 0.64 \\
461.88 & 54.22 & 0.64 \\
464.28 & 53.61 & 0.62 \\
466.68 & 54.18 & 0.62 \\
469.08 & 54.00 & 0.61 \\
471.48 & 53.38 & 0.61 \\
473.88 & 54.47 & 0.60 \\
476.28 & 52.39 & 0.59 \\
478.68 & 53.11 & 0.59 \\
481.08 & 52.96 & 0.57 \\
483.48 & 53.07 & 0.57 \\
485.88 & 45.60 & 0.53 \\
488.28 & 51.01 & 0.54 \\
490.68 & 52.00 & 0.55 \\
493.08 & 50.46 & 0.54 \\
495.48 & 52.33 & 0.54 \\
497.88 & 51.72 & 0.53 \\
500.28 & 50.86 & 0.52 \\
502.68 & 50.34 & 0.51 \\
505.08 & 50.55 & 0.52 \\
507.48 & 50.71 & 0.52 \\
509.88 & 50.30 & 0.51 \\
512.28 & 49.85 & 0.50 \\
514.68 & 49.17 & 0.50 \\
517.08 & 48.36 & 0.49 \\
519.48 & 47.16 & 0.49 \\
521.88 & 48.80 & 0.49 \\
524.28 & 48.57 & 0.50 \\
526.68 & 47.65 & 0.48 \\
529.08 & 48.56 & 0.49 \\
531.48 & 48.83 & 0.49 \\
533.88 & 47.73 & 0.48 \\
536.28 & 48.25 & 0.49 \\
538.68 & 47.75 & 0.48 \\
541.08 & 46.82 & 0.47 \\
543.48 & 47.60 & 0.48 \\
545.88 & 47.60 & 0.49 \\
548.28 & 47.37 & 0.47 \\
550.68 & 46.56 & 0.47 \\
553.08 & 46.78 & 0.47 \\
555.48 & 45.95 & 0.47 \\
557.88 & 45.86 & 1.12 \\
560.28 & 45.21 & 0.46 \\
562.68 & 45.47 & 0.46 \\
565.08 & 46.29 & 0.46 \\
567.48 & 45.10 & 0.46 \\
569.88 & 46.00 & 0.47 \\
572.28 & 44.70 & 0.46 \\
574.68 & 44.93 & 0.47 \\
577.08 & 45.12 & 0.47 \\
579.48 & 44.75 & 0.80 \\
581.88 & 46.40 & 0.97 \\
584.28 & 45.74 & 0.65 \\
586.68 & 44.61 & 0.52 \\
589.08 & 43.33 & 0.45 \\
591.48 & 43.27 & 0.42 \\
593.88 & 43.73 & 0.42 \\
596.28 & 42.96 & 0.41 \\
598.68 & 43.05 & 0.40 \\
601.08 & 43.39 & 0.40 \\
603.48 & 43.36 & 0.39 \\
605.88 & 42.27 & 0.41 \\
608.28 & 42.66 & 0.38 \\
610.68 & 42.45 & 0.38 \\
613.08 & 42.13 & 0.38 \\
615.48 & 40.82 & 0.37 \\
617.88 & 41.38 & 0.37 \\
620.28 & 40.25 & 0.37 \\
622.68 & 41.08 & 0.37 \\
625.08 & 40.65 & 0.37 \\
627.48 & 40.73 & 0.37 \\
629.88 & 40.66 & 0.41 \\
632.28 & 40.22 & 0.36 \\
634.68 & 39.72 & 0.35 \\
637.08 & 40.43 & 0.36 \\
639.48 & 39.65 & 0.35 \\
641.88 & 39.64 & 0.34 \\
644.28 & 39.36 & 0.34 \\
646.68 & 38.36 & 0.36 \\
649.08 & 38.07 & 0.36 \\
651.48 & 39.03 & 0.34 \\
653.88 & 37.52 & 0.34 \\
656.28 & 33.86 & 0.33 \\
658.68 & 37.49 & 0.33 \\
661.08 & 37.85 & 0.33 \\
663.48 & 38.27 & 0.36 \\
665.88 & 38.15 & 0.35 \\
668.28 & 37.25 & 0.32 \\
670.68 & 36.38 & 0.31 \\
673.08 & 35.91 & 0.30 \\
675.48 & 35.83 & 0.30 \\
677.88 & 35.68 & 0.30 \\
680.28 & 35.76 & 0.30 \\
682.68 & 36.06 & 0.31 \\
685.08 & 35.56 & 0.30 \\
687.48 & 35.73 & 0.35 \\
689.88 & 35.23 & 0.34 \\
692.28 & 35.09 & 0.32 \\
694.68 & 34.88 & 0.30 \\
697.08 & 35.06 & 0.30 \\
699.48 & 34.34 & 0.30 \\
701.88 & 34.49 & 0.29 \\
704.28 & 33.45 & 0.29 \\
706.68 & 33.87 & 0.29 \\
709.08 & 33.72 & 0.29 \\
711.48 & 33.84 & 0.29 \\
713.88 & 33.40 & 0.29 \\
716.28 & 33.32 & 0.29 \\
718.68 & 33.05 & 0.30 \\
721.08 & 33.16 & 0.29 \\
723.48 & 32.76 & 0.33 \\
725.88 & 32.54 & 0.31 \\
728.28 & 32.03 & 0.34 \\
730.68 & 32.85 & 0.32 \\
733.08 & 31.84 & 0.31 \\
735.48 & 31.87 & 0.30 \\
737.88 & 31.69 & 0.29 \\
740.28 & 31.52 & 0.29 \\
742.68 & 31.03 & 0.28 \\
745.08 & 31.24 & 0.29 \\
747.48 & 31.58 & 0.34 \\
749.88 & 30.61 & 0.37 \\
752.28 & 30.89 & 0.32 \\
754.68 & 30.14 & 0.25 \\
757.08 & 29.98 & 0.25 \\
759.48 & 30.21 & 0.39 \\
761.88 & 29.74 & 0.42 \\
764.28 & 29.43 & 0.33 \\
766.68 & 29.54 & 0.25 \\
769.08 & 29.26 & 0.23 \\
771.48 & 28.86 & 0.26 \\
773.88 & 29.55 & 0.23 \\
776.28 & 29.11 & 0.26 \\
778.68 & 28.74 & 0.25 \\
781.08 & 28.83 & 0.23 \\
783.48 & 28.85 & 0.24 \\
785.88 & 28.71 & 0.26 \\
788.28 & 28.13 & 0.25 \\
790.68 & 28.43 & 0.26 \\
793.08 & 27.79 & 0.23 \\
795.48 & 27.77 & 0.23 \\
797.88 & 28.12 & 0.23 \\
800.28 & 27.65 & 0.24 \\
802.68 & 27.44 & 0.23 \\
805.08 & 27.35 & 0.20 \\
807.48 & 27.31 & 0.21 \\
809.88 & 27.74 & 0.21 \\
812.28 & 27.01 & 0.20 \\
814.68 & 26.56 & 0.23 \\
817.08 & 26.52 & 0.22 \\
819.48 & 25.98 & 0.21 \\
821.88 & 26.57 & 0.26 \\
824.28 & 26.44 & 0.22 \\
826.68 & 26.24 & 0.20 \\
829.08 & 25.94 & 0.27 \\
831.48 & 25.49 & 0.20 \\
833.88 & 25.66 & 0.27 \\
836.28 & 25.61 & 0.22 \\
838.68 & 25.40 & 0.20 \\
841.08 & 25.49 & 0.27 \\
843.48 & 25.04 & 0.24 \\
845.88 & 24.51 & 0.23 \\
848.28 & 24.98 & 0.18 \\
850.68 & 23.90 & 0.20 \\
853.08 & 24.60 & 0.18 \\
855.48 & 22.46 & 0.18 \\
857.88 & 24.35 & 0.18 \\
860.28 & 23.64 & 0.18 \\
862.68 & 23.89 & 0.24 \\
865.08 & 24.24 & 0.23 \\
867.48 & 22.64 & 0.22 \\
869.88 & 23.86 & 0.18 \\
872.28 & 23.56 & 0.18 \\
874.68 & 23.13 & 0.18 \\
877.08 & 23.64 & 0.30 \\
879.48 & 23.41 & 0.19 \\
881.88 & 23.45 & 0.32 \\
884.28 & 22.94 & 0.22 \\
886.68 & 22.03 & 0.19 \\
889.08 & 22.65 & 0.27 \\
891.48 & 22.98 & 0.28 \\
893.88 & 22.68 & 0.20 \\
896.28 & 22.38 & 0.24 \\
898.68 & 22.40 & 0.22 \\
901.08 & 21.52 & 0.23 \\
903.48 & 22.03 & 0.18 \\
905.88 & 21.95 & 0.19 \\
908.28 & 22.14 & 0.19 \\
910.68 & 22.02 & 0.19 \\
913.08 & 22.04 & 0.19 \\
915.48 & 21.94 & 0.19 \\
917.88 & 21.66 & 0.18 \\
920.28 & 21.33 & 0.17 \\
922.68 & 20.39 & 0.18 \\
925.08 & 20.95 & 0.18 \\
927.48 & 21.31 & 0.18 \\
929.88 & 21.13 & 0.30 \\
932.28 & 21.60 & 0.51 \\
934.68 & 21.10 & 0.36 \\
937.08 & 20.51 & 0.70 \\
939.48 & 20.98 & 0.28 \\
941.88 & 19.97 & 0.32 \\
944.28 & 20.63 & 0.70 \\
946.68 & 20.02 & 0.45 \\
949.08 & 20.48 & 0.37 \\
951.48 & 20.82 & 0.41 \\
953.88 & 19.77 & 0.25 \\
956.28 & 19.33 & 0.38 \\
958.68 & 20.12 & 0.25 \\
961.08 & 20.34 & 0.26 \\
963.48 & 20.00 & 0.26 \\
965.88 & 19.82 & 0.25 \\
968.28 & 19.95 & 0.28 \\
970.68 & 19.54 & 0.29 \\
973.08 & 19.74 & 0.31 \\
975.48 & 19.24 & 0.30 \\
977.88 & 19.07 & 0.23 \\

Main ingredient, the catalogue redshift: 0.00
